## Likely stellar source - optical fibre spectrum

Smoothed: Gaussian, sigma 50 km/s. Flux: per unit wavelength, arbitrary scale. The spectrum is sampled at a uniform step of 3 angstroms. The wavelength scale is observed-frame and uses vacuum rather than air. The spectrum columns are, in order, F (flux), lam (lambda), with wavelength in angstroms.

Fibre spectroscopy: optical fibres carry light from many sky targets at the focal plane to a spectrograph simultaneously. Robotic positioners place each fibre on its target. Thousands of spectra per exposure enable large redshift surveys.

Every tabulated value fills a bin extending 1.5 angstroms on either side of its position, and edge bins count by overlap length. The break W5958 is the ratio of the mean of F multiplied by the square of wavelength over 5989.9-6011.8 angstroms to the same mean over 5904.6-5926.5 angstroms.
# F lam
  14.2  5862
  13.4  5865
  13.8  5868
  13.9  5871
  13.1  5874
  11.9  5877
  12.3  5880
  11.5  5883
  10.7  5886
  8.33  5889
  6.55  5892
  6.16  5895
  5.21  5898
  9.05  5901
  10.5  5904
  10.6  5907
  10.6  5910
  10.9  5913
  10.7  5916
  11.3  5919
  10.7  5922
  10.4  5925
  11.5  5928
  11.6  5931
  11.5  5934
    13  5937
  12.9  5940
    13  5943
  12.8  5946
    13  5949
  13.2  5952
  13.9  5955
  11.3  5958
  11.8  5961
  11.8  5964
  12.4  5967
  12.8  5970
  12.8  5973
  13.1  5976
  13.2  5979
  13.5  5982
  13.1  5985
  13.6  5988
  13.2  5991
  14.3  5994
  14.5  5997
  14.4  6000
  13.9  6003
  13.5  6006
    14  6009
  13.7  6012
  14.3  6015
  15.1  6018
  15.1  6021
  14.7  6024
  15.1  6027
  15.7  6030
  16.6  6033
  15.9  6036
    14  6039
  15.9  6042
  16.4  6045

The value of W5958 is 1.3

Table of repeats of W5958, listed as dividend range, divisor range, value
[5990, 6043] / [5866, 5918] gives 1.47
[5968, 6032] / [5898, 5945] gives 1.30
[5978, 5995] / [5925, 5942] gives 1.14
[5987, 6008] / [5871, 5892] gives 1.30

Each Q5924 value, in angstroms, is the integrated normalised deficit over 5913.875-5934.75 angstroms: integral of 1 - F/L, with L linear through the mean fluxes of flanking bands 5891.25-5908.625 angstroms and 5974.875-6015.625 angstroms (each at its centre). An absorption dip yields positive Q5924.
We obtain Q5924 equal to -3.4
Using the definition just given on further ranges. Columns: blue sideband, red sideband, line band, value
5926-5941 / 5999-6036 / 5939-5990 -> 0.7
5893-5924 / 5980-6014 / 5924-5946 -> -2.5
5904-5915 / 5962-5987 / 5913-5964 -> -1.6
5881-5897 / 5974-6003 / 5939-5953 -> -1.8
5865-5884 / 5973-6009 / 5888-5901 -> 6.2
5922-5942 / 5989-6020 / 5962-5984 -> 0.5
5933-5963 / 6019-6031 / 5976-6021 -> 1.2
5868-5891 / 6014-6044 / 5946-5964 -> 1.2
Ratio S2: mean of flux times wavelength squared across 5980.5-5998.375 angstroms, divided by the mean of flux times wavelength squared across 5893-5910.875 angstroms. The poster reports 1.65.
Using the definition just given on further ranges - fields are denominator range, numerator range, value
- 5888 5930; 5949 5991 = 1.38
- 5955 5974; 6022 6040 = 1.28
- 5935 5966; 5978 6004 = 1.10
